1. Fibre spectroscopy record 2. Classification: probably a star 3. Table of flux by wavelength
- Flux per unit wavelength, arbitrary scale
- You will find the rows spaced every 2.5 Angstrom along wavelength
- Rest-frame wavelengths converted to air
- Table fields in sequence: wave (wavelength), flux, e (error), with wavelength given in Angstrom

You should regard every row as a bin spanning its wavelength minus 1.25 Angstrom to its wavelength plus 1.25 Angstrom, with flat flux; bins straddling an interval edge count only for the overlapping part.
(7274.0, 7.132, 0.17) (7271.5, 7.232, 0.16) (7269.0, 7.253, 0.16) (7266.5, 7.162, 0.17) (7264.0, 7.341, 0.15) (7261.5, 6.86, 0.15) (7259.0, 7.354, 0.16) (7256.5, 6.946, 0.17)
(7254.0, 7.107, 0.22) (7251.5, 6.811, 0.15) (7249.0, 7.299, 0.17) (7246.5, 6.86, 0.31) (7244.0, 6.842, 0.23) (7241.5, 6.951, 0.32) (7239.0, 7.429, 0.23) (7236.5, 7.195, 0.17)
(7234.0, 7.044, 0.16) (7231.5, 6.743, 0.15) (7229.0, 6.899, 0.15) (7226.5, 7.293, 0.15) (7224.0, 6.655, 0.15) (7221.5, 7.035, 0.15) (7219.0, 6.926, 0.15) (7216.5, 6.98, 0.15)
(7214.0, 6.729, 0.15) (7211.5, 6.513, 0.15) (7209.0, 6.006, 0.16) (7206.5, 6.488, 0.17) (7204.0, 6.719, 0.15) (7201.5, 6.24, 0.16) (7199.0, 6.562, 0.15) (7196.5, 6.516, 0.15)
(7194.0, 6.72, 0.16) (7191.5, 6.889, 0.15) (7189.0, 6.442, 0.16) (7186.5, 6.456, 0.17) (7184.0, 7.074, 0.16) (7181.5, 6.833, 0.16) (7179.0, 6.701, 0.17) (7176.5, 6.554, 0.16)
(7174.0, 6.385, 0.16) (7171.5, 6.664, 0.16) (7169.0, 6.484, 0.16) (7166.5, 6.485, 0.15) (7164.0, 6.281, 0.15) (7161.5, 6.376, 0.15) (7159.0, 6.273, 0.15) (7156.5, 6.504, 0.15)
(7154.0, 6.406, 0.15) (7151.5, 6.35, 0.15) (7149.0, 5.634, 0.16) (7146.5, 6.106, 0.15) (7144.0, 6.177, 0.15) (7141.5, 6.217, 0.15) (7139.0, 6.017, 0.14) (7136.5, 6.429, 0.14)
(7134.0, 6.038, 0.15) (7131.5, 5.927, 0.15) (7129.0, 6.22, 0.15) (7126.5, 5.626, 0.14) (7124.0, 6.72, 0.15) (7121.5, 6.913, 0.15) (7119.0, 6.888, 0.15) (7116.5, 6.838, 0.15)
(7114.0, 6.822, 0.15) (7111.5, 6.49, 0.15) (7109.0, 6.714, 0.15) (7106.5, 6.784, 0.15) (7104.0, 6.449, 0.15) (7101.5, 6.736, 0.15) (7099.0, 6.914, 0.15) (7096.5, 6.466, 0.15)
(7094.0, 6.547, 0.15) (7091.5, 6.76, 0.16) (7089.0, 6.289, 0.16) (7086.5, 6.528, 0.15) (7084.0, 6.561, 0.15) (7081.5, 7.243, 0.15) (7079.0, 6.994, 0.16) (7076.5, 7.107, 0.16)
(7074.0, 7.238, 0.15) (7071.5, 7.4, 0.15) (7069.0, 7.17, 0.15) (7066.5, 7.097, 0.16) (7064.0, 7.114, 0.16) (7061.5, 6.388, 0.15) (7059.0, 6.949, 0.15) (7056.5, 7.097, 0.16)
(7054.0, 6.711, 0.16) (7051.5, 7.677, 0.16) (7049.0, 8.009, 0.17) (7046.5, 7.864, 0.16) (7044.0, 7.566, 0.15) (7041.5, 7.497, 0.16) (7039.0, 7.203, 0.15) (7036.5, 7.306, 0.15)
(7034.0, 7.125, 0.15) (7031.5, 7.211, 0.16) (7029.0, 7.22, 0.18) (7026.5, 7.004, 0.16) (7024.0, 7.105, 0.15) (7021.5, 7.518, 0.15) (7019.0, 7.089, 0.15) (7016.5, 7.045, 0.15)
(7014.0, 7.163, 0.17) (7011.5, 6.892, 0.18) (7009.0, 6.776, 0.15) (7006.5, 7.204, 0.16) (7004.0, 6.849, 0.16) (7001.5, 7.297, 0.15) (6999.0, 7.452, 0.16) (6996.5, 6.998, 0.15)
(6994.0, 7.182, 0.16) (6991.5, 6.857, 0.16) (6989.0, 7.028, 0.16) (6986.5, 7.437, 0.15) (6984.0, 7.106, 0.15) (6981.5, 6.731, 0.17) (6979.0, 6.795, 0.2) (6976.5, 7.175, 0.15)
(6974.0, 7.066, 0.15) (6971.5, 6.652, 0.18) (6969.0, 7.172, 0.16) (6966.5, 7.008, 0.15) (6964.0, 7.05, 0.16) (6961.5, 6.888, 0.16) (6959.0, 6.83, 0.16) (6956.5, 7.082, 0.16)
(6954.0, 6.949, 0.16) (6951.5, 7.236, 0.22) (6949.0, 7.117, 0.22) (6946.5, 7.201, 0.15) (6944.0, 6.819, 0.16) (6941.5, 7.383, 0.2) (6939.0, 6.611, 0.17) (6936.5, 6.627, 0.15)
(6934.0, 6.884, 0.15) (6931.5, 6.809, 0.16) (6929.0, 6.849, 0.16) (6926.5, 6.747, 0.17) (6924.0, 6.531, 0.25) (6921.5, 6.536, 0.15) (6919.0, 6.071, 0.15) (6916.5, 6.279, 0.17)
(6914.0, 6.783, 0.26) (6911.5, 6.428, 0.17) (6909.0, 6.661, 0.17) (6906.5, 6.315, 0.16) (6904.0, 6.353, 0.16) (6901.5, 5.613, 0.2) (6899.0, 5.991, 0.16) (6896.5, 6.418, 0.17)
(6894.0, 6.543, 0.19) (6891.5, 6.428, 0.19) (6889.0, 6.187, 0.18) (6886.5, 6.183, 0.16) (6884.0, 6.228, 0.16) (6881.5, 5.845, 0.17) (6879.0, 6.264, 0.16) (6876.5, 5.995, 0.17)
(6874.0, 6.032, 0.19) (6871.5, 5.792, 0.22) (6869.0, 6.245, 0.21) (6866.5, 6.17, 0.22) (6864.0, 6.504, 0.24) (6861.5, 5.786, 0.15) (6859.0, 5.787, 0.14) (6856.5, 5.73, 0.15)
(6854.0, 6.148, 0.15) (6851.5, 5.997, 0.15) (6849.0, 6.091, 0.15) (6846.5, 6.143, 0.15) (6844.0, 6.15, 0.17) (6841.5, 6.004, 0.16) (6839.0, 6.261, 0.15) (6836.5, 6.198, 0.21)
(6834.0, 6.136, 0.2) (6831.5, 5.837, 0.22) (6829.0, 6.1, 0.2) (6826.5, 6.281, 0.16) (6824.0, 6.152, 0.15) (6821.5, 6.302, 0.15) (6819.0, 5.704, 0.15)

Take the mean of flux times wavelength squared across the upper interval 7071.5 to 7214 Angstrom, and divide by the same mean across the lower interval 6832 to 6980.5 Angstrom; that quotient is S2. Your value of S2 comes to 1.08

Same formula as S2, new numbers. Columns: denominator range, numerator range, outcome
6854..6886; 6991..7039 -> 1.23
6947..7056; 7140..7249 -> 0.98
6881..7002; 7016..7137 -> 1.06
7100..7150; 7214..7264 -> 1.13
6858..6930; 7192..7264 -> 1.20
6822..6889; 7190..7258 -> 1.25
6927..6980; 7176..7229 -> 1.03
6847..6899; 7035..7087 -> 1.24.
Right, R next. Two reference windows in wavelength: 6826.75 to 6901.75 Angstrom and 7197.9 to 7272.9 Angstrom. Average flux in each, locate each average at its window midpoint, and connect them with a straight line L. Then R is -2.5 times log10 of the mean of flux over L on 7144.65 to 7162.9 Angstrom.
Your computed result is 0.08 mag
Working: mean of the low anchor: 6.1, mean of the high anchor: 6.92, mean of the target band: 6.23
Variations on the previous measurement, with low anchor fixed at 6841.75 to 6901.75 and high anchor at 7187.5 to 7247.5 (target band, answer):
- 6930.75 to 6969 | -0.12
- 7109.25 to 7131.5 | 0.01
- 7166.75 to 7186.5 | 0.01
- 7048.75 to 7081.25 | -0.10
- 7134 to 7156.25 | 0.08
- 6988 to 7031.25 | -0.12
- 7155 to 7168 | 0.05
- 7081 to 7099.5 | -0.02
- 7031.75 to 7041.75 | -0.13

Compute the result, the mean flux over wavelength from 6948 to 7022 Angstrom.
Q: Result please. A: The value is 7.05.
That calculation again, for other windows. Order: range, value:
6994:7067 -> 7.19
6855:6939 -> 6.3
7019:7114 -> 7.03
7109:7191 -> 6.43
